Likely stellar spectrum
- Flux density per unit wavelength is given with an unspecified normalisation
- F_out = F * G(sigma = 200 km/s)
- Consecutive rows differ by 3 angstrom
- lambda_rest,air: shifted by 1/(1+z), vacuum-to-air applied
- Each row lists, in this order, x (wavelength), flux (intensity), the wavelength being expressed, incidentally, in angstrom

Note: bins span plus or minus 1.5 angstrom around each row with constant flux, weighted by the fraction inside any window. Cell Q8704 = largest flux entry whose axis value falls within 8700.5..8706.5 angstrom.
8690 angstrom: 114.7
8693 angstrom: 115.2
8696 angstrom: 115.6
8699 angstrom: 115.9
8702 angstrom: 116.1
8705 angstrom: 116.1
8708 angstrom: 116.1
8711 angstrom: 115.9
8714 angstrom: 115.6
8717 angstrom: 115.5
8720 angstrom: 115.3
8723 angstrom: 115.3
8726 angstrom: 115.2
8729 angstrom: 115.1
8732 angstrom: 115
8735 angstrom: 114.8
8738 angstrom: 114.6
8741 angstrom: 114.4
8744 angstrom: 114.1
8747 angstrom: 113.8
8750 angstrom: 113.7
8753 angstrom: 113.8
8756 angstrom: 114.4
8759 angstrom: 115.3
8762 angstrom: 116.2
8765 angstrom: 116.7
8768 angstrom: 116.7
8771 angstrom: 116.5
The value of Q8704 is 116.1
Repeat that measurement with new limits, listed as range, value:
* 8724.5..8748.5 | 115.2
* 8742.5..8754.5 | 114.1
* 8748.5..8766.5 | 116.7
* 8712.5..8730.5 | 115.6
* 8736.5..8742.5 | 114.6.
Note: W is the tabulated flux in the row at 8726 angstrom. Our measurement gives 115.2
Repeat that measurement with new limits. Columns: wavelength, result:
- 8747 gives 113.8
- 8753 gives 113.8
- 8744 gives 114.1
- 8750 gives 113.7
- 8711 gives 115.9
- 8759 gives 115.3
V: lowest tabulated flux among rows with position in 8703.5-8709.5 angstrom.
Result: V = 116.1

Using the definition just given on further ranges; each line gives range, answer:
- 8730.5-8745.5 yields 114.1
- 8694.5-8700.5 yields 115.6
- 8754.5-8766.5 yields 114.4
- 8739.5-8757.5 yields 113.7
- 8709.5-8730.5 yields 115.1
